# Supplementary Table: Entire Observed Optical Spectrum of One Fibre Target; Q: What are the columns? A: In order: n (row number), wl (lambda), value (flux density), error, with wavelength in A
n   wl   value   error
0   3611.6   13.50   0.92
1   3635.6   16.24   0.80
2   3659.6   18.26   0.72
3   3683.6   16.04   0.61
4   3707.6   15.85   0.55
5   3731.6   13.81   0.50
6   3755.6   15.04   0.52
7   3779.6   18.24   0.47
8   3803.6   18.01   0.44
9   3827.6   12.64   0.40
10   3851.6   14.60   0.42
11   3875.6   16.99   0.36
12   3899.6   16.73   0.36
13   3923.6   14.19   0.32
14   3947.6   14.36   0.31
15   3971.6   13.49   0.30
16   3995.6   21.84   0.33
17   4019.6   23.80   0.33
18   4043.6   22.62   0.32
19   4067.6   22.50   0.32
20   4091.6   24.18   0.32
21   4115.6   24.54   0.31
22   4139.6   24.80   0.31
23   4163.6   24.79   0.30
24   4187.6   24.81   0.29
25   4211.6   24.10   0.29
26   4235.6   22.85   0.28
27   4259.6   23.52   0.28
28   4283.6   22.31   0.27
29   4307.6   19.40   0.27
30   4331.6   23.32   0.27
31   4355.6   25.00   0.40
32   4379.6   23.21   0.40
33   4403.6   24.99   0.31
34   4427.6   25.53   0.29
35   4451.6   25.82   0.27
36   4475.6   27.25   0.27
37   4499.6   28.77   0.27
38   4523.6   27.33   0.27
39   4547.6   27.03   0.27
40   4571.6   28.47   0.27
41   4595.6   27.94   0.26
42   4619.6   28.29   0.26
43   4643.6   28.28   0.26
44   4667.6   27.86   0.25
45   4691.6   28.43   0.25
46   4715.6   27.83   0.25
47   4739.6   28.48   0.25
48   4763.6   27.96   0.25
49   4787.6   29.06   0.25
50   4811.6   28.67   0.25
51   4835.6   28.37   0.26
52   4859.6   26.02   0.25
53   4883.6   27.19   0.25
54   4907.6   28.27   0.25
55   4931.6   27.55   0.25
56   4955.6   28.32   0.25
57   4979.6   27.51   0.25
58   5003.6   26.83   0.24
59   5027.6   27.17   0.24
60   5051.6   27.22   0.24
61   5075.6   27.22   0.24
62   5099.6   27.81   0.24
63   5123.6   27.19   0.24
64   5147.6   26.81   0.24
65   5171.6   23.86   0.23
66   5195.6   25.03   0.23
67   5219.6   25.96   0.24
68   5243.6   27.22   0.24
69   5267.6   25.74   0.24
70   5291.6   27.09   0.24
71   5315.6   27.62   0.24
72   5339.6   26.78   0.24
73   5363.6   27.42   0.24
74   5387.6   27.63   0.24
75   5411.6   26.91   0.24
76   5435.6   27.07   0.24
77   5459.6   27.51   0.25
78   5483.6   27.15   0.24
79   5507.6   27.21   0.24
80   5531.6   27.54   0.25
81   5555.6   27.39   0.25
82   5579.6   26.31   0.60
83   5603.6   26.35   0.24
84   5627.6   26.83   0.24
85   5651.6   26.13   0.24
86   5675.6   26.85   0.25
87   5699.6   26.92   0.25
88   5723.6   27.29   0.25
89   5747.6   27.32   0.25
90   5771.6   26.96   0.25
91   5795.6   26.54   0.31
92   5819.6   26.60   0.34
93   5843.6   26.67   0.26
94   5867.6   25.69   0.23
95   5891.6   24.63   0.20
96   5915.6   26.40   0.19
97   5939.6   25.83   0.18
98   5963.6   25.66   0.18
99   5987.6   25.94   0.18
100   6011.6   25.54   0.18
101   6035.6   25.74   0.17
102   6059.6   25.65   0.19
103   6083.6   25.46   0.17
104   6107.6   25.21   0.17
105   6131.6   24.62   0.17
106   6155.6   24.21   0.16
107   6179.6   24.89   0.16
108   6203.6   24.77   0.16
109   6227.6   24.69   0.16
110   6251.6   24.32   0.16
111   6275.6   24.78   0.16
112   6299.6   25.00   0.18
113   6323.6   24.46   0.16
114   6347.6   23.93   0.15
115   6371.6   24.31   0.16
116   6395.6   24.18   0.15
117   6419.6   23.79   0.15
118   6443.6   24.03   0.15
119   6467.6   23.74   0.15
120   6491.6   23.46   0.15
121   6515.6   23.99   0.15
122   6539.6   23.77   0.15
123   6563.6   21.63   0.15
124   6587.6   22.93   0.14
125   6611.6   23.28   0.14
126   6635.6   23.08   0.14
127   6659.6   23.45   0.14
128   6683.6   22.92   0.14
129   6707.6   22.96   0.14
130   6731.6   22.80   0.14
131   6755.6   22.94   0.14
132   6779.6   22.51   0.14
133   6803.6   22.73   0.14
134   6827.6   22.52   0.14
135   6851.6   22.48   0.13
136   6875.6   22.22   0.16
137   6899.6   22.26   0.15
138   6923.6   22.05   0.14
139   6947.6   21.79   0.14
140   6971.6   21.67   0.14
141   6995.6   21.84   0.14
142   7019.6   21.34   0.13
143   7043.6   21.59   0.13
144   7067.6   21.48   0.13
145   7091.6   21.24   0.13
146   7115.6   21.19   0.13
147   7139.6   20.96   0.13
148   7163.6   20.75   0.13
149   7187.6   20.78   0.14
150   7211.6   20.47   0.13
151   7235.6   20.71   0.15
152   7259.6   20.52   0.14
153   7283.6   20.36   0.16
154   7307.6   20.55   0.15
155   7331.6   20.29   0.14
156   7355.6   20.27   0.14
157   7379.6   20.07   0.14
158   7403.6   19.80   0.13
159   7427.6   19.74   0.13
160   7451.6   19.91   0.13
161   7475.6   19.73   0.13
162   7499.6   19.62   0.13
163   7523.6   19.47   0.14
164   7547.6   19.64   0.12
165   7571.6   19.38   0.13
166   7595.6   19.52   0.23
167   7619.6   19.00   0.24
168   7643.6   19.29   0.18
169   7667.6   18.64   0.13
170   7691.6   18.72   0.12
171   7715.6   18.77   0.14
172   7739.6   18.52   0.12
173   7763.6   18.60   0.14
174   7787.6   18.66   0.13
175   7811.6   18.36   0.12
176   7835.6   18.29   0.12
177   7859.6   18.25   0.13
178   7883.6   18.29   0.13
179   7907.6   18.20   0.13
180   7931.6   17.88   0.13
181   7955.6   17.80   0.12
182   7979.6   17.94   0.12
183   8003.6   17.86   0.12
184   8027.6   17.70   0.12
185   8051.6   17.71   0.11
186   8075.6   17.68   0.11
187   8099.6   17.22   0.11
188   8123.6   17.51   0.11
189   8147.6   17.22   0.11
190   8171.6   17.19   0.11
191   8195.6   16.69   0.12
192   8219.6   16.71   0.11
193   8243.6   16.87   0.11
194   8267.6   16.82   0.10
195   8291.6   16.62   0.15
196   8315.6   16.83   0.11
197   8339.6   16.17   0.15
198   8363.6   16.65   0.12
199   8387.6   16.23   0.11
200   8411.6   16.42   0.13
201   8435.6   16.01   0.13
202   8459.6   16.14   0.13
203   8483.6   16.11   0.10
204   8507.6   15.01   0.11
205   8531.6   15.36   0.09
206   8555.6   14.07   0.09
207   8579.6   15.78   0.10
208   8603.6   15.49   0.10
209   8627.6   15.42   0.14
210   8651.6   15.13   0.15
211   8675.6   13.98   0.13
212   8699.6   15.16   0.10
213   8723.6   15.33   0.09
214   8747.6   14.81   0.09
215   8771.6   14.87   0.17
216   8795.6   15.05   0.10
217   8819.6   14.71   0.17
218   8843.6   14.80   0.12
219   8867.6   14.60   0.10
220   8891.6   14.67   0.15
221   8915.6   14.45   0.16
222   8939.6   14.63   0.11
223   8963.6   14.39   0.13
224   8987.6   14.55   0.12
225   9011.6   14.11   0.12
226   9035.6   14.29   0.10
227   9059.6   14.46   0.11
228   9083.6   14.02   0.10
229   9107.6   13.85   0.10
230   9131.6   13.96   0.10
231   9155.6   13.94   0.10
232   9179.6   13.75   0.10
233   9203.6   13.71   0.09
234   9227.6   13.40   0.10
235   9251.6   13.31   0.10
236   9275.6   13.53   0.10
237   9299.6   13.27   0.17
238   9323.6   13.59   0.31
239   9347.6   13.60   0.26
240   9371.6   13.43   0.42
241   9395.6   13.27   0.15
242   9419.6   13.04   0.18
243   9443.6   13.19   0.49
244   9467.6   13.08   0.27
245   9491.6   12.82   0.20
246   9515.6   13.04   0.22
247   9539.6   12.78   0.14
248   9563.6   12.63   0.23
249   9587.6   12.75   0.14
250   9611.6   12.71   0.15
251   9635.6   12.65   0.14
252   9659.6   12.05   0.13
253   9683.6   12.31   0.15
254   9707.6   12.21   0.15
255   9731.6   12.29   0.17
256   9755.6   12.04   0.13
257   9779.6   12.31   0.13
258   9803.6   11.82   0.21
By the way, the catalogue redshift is 0.000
